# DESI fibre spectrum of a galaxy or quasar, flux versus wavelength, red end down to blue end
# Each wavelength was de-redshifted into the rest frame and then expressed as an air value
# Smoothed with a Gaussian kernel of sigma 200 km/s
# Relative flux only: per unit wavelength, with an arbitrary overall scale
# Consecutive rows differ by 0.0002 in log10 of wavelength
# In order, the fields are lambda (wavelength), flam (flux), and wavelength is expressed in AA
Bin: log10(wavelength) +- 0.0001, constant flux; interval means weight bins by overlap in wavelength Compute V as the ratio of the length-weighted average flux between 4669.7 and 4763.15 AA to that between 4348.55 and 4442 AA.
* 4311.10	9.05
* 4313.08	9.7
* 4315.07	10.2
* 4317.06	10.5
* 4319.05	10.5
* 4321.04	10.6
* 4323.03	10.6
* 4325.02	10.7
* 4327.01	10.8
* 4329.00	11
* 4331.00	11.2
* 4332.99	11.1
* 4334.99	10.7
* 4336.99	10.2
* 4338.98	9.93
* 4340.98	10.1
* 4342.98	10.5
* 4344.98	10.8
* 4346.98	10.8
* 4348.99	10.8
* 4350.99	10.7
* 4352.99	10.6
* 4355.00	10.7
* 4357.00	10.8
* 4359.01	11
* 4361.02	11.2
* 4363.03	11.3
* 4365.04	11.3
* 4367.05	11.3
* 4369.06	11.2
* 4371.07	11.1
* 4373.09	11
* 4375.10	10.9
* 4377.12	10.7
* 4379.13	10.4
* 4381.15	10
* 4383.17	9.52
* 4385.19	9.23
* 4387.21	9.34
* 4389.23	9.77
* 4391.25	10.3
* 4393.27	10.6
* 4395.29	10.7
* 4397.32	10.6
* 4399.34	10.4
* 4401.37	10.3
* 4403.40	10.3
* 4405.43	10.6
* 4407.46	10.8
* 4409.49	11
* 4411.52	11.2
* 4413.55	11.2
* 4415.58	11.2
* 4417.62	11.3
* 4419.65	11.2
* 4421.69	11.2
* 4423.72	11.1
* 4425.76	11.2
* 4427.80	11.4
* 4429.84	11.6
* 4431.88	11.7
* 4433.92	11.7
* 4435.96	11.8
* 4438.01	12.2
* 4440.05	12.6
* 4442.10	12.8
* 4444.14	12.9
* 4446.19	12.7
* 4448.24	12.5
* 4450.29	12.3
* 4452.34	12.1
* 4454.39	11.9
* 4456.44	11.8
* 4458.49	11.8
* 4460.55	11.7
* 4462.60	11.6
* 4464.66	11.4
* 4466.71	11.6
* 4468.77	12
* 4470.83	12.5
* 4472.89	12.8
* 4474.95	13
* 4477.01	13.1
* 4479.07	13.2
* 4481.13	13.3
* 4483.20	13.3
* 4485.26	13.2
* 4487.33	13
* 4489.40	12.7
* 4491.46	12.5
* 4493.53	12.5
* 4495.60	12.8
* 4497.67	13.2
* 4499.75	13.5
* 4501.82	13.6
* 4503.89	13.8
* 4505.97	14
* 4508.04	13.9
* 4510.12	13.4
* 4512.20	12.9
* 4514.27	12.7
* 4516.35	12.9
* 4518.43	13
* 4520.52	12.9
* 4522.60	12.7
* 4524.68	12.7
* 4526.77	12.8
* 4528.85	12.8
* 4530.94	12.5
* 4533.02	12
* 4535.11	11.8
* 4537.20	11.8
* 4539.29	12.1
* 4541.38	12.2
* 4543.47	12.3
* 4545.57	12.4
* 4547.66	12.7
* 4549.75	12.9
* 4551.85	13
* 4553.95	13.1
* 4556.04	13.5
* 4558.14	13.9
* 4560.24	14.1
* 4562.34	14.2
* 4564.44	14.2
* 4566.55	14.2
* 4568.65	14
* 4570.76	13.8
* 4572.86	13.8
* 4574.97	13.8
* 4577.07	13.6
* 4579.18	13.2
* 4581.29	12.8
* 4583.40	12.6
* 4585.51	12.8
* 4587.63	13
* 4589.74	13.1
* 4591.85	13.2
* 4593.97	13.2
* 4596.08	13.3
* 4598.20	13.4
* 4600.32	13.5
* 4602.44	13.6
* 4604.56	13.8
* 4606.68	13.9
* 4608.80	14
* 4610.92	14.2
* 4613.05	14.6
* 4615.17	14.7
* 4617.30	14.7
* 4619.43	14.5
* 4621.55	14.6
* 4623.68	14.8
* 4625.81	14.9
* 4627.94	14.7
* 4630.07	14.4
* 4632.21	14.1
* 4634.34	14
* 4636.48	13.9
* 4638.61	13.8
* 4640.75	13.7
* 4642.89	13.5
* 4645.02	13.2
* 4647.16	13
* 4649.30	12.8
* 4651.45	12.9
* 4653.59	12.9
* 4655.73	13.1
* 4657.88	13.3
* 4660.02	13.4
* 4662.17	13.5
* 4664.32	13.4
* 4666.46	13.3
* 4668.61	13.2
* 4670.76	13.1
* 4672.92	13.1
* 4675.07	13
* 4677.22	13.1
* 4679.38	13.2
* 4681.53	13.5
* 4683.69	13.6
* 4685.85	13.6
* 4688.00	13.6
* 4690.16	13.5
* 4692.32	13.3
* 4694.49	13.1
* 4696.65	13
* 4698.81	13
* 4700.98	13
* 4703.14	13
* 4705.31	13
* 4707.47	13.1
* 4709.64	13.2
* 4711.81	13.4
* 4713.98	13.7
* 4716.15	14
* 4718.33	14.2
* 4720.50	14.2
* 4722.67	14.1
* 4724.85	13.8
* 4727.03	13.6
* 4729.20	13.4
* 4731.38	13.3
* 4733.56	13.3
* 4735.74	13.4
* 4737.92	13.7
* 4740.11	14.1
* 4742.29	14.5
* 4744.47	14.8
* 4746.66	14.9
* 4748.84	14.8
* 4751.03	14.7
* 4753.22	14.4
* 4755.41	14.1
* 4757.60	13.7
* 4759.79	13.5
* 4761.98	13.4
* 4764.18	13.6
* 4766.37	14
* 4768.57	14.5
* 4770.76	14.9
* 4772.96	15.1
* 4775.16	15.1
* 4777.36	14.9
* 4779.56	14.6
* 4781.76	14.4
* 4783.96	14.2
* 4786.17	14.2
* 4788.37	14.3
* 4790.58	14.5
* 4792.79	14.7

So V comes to 1.25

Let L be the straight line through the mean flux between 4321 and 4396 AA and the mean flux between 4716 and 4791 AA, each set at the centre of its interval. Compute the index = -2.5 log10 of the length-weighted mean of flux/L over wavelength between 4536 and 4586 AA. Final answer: -0.06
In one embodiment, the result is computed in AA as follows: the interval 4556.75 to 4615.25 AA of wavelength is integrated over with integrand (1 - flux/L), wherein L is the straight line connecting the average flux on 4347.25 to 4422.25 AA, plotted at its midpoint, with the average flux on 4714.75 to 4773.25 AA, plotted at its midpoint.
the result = -5.0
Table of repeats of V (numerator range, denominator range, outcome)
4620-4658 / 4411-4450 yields 1.17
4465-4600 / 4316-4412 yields 1.23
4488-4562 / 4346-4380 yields 1.18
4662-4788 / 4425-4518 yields 1.10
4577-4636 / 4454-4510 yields 1.08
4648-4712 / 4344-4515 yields 1.13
